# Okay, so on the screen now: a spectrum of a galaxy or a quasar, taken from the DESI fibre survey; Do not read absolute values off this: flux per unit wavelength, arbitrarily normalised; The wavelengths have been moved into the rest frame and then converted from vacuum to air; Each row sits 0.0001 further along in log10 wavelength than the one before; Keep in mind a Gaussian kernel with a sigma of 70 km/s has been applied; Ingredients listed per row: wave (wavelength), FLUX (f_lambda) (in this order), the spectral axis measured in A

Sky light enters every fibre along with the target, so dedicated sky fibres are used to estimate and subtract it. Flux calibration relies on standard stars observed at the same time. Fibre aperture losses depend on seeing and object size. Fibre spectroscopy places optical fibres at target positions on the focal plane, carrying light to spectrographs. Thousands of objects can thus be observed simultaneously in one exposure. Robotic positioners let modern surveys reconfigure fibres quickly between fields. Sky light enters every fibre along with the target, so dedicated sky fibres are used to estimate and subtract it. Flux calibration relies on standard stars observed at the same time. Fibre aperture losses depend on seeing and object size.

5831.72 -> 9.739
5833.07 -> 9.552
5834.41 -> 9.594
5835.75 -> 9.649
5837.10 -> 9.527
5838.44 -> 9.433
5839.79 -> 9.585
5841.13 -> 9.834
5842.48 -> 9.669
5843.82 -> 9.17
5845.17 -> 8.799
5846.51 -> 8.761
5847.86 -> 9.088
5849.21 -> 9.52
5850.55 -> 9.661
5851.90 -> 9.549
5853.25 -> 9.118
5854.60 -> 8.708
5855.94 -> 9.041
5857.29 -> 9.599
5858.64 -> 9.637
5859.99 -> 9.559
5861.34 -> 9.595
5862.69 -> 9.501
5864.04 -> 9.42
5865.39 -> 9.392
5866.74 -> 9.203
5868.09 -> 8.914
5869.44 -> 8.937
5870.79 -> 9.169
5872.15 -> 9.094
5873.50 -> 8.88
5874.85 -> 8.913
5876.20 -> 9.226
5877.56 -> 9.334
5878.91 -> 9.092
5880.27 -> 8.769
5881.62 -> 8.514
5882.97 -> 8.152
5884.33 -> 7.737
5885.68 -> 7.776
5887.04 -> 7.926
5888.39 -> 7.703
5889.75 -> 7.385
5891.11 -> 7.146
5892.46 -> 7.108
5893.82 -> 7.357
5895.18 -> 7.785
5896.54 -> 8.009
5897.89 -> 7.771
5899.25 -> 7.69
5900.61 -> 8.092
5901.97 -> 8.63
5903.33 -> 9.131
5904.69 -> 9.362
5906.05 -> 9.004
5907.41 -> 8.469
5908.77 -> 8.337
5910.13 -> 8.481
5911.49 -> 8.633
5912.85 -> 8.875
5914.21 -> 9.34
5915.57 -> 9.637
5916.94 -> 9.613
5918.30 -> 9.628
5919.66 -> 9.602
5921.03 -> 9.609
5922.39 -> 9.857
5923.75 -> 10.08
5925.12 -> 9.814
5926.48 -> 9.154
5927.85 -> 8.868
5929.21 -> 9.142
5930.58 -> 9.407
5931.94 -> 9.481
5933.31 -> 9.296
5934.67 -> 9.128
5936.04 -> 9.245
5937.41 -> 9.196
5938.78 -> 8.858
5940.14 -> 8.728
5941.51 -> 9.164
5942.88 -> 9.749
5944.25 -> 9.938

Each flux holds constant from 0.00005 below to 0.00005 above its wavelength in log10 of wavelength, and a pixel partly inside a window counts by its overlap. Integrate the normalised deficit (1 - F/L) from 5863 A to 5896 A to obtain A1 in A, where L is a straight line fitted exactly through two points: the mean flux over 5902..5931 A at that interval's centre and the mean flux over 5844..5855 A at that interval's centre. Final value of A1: 2.6 A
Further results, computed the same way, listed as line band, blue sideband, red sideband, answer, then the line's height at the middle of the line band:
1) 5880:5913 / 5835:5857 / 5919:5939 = 4.3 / 9.37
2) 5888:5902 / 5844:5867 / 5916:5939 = 2.6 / 9.37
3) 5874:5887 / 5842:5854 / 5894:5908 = 0.2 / 8.7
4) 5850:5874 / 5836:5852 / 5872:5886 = -0.7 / 9.03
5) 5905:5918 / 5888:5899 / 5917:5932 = -0.4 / 8.69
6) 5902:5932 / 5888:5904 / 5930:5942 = -2.5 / 8.53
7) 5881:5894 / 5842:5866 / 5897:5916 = 1.8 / 8.9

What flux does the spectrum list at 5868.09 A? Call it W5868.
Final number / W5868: 8.914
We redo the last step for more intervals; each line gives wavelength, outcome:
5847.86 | 9.088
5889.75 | 7.385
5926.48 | 9.154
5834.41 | 9.594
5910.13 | 8.481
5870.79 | 9.169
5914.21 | 9.34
